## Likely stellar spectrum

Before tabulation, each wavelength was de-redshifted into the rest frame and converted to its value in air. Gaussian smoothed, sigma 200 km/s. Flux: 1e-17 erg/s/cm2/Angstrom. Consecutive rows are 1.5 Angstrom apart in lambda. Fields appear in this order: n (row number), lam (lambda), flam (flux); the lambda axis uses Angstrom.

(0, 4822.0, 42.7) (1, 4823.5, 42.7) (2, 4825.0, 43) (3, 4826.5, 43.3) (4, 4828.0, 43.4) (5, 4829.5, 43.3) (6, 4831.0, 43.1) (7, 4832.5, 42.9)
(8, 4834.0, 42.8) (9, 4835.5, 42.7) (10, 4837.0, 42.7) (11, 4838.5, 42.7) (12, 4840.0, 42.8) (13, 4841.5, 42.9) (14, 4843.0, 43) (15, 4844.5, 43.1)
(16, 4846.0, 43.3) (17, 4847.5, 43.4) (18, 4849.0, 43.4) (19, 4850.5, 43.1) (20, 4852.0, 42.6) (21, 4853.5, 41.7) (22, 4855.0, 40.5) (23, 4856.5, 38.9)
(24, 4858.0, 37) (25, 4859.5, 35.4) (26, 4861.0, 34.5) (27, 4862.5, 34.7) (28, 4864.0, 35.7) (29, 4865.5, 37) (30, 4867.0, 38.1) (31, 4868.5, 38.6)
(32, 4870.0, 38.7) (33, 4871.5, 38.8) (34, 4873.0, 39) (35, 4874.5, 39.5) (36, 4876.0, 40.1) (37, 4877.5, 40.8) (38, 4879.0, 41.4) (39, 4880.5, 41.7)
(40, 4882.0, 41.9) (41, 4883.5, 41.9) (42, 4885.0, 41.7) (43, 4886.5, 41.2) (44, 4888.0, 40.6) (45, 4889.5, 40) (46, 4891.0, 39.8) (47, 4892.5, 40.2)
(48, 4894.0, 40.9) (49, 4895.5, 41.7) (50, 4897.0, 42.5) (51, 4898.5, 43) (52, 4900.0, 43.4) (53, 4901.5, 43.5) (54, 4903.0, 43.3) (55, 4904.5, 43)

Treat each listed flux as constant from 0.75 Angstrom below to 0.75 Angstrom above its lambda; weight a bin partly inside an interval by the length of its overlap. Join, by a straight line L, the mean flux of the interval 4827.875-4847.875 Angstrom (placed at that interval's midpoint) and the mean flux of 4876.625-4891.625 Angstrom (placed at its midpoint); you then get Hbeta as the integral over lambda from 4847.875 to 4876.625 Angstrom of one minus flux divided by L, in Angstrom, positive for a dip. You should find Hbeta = 2.2 Angstrom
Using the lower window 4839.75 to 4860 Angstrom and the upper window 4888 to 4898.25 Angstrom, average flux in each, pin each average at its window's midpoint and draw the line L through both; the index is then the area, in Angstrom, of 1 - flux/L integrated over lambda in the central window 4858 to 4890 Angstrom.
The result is 1.67 Angstrom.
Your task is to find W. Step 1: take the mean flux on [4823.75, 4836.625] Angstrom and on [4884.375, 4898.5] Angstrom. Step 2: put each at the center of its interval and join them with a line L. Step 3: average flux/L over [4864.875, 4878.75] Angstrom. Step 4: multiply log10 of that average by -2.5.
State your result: 0.07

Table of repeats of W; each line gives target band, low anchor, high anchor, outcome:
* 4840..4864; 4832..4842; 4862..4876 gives 0.00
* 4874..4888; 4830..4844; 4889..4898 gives 0.01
